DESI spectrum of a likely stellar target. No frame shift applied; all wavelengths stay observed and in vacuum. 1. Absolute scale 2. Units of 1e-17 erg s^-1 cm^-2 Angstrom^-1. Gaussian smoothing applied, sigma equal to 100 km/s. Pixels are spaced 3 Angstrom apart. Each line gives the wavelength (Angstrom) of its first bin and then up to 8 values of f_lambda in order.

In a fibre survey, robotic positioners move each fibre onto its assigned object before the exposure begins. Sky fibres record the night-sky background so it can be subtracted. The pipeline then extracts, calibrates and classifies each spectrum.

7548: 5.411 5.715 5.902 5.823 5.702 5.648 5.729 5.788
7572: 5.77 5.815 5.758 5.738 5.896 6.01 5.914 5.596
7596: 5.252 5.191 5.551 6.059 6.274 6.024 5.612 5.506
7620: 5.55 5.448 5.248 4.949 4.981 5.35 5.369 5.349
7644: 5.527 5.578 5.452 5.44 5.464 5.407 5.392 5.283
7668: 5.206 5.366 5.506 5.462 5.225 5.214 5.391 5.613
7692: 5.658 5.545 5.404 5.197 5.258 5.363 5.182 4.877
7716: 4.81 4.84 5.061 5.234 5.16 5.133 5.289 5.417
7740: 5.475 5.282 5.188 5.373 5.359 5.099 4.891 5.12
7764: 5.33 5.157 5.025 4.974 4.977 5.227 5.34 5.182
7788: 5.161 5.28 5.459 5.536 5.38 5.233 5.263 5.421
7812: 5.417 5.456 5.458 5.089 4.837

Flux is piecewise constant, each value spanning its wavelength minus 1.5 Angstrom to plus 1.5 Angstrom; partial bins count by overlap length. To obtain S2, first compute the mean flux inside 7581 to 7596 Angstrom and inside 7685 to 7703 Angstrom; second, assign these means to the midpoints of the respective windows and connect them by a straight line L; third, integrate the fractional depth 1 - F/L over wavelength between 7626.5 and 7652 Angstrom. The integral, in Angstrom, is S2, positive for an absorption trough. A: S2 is 1.40 Angstrom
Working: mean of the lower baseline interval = 5.78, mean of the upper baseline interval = 5.46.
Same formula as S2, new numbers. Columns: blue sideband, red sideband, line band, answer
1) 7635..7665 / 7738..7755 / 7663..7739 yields 1.4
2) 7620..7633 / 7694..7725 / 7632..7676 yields -1.7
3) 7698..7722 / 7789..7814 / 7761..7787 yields 0.7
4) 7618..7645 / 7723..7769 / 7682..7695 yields -0.5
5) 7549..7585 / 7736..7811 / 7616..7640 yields 1.4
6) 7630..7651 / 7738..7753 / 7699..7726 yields 1.3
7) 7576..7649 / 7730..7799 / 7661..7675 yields 0.3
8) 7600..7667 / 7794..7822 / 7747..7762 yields 0.7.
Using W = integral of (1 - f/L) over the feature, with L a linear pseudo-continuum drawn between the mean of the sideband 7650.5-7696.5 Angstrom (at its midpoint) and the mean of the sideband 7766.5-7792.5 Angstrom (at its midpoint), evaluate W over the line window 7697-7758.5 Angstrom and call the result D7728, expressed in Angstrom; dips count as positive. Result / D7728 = 1.02 Angstrom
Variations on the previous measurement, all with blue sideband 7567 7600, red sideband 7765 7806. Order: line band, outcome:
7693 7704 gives 0.1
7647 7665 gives 0.3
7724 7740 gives 0.3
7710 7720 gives 0.9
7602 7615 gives -0.7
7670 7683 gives 0.3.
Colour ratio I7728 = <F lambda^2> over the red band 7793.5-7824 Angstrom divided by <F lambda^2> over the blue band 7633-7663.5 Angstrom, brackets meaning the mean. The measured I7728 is 1.0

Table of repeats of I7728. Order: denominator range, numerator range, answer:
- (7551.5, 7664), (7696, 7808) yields 0.97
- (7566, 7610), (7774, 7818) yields 0.97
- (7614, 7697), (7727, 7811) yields 1.00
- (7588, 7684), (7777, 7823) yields 1.02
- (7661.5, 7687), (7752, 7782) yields 0.98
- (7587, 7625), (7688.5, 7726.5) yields 0.95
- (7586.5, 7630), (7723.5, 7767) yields 0.97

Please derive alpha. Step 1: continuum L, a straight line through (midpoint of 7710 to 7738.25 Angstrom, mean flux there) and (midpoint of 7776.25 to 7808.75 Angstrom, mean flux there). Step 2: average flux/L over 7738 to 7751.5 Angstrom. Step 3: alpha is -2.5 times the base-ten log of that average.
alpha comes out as -0.04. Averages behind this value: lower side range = 5.09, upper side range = 5.3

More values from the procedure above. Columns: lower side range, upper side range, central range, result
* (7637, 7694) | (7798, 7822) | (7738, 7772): 0.034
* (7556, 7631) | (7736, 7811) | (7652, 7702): 0.014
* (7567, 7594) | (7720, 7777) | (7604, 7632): 0.017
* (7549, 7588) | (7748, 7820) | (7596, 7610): -0.005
